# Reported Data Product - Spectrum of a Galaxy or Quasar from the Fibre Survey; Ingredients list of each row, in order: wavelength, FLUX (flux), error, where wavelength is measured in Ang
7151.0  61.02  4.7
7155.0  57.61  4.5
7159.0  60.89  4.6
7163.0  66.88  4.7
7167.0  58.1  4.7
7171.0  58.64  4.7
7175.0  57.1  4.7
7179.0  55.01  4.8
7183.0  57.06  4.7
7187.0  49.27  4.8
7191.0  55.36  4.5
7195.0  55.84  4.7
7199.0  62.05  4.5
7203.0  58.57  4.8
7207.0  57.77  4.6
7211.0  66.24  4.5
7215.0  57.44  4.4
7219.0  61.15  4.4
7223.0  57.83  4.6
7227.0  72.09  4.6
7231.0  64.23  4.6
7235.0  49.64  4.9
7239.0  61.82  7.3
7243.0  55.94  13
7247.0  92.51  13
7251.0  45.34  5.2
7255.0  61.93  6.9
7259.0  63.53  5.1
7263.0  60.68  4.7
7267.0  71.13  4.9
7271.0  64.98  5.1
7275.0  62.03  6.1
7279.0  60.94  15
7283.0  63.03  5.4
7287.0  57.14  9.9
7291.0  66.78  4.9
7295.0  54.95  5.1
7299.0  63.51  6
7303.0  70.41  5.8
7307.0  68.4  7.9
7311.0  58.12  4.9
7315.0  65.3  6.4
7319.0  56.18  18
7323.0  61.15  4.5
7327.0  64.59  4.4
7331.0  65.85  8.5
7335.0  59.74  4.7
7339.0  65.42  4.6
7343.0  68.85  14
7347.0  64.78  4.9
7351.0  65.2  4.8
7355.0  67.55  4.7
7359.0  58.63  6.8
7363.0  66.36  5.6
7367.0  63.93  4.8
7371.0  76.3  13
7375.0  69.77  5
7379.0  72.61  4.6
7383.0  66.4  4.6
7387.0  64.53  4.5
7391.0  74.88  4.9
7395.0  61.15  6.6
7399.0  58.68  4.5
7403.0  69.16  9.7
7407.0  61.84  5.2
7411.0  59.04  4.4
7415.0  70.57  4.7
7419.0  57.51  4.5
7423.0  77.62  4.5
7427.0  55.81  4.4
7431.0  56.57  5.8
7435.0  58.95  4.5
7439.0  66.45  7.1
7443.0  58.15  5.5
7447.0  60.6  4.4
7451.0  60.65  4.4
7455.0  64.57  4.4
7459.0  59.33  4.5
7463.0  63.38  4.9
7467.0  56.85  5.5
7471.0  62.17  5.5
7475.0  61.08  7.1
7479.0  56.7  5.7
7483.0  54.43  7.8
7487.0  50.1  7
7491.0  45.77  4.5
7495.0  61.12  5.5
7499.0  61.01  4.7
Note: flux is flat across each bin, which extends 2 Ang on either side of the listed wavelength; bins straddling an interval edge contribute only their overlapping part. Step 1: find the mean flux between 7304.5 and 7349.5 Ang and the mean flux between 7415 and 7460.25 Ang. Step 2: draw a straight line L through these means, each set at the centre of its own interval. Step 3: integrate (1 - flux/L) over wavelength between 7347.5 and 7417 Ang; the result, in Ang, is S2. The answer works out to -3.9 Ang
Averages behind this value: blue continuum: 63.6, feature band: 66.2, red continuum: 61.9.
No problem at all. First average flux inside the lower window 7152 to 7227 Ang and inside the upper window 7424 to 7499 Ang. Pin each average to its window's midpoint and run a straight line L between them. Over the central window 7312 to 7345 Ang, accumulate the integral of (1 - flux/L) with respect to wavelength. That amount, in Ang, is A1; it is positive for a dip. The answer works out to -2.5 Ang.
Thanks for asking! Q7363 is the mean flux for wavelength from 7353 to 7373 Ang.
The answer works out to 66.6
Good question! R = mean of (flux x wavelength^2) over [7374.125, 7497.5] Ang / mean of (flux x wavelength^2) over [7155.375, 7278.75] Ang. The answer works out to 1.1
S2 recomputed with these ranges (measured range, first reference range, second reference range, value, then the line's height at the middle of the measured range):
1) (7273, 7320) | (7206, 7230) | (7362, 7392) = 2.43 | 65.8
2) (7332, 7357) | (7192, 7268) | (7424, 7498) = -2.09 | 60.2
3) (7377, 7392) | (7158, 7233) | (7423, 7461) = -2.12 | 60.7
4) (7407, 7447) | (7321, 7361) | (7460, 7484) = -0.79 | 61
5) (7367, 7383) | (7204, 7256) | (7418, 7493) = -2.86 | 60.2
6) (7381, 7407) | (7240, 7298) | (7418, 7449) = -1.51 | 61.9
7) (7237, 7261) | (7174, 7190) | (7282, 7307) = -1.58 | 59.6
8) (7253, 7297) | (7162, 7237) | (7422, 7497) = -2.61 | 59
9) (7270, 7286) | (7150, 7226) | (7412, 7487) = -0.74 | 59.5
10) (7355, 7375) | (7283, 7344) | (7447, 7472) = -1.43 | 62.3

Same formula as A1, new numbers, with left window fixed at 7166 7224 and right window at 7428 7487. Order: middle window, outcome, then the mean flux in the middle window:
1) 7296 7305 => -1.1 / 65.6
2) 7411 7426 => -1.8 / 66.4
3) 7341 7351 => -1.3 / 66.5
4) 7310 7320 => -0.3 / 60.4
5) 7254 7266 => -0.9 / 62.8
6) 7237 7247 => -1.3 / 65.6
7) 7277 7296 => -0.8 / 60.9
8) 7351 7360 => -0.8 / 64.1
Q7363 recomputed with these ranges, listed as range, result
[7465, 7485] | 58.2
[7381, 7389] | 65.5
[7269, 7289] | 61.6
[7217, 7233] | 63.8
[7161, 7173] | 61.2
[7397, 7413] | 62.2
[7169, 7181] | 56.9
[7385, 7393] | 69.7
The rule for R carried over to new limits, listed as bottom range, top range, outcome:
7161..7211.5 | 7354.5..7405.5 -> 1.21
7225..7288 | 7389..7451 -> 1.05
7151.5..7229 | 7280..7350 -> 1.10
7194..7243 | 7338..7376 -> 1.15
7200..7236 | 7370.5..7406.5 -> 1.16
